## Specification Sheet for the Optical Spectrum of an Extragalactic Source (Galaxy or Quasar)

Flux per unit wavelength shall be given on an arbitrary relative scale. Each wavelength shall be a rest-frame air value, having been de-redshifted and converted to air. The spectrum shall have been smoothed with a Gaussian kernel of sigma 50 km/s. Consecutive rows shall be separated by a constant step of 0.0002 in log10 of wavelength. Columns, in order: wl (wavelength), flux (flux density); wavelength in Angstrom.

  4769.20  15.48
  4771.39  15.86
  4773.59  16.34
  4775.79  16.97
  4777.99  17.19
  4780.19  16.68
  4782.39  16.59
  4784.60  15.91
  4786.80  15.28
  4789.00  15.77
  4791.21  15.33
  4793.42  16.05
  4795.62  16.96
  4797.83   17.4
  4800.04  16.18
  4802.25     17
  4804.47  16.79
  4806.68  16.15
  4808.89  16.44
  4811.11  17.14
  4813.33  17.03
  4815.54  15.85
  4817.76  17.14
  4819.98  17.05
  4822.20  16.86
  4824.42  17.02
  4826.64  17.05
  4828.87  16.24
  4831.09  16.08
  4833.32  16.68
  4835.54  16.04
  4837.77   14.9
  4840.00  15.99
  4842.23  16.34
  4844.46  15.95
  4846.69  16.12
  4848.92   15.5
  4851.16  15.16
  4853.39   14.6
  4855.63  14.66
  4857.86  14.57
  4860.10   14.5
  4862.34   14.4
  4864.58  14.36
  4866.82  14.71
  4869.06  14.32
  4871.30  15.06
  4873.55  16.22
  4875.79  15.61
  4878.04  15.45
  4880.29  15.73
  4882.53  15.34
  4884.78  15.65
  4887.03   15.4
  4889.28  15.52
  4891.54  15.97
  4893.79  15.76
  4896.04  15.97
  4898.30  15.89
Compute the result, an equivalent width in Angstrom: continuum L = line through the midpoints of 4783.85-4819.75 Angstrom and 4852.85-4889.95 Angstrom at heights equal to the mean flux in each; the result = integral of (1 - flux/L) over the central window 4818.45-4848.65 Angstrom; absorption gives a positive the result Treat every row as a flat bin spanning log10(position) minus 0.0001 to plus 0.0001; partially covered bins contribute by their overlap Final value -1.0 Angstrom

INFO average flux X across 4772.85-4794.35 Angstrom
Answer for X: 16.2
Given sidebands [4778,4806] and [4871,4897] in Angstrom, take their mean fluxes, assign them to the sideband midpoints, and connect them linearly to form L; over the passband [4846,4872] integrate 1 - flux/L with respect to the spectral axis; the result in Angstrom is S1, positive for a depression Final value 1.7 Angstrom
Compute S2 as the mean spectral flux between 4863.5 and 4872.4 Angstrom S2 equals 14.6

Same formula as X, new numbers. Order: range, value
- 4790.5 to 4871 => 16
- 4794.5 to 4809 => 16.7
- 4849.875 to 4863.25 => 14.7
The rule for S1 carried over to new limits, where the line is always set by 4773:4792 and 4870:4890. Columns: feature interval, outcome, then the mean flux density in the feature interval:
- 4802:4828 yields -1.26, 16.8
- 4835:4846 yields -0.01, 15.8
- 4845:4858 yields 0.47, 15.2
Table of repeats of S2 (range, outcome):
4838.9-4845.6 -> 16.1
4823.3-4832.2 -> 16.6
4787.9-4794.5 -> 15.7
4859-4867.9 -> 14.5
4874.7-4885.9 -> 15.6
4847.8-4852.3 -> 15.3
